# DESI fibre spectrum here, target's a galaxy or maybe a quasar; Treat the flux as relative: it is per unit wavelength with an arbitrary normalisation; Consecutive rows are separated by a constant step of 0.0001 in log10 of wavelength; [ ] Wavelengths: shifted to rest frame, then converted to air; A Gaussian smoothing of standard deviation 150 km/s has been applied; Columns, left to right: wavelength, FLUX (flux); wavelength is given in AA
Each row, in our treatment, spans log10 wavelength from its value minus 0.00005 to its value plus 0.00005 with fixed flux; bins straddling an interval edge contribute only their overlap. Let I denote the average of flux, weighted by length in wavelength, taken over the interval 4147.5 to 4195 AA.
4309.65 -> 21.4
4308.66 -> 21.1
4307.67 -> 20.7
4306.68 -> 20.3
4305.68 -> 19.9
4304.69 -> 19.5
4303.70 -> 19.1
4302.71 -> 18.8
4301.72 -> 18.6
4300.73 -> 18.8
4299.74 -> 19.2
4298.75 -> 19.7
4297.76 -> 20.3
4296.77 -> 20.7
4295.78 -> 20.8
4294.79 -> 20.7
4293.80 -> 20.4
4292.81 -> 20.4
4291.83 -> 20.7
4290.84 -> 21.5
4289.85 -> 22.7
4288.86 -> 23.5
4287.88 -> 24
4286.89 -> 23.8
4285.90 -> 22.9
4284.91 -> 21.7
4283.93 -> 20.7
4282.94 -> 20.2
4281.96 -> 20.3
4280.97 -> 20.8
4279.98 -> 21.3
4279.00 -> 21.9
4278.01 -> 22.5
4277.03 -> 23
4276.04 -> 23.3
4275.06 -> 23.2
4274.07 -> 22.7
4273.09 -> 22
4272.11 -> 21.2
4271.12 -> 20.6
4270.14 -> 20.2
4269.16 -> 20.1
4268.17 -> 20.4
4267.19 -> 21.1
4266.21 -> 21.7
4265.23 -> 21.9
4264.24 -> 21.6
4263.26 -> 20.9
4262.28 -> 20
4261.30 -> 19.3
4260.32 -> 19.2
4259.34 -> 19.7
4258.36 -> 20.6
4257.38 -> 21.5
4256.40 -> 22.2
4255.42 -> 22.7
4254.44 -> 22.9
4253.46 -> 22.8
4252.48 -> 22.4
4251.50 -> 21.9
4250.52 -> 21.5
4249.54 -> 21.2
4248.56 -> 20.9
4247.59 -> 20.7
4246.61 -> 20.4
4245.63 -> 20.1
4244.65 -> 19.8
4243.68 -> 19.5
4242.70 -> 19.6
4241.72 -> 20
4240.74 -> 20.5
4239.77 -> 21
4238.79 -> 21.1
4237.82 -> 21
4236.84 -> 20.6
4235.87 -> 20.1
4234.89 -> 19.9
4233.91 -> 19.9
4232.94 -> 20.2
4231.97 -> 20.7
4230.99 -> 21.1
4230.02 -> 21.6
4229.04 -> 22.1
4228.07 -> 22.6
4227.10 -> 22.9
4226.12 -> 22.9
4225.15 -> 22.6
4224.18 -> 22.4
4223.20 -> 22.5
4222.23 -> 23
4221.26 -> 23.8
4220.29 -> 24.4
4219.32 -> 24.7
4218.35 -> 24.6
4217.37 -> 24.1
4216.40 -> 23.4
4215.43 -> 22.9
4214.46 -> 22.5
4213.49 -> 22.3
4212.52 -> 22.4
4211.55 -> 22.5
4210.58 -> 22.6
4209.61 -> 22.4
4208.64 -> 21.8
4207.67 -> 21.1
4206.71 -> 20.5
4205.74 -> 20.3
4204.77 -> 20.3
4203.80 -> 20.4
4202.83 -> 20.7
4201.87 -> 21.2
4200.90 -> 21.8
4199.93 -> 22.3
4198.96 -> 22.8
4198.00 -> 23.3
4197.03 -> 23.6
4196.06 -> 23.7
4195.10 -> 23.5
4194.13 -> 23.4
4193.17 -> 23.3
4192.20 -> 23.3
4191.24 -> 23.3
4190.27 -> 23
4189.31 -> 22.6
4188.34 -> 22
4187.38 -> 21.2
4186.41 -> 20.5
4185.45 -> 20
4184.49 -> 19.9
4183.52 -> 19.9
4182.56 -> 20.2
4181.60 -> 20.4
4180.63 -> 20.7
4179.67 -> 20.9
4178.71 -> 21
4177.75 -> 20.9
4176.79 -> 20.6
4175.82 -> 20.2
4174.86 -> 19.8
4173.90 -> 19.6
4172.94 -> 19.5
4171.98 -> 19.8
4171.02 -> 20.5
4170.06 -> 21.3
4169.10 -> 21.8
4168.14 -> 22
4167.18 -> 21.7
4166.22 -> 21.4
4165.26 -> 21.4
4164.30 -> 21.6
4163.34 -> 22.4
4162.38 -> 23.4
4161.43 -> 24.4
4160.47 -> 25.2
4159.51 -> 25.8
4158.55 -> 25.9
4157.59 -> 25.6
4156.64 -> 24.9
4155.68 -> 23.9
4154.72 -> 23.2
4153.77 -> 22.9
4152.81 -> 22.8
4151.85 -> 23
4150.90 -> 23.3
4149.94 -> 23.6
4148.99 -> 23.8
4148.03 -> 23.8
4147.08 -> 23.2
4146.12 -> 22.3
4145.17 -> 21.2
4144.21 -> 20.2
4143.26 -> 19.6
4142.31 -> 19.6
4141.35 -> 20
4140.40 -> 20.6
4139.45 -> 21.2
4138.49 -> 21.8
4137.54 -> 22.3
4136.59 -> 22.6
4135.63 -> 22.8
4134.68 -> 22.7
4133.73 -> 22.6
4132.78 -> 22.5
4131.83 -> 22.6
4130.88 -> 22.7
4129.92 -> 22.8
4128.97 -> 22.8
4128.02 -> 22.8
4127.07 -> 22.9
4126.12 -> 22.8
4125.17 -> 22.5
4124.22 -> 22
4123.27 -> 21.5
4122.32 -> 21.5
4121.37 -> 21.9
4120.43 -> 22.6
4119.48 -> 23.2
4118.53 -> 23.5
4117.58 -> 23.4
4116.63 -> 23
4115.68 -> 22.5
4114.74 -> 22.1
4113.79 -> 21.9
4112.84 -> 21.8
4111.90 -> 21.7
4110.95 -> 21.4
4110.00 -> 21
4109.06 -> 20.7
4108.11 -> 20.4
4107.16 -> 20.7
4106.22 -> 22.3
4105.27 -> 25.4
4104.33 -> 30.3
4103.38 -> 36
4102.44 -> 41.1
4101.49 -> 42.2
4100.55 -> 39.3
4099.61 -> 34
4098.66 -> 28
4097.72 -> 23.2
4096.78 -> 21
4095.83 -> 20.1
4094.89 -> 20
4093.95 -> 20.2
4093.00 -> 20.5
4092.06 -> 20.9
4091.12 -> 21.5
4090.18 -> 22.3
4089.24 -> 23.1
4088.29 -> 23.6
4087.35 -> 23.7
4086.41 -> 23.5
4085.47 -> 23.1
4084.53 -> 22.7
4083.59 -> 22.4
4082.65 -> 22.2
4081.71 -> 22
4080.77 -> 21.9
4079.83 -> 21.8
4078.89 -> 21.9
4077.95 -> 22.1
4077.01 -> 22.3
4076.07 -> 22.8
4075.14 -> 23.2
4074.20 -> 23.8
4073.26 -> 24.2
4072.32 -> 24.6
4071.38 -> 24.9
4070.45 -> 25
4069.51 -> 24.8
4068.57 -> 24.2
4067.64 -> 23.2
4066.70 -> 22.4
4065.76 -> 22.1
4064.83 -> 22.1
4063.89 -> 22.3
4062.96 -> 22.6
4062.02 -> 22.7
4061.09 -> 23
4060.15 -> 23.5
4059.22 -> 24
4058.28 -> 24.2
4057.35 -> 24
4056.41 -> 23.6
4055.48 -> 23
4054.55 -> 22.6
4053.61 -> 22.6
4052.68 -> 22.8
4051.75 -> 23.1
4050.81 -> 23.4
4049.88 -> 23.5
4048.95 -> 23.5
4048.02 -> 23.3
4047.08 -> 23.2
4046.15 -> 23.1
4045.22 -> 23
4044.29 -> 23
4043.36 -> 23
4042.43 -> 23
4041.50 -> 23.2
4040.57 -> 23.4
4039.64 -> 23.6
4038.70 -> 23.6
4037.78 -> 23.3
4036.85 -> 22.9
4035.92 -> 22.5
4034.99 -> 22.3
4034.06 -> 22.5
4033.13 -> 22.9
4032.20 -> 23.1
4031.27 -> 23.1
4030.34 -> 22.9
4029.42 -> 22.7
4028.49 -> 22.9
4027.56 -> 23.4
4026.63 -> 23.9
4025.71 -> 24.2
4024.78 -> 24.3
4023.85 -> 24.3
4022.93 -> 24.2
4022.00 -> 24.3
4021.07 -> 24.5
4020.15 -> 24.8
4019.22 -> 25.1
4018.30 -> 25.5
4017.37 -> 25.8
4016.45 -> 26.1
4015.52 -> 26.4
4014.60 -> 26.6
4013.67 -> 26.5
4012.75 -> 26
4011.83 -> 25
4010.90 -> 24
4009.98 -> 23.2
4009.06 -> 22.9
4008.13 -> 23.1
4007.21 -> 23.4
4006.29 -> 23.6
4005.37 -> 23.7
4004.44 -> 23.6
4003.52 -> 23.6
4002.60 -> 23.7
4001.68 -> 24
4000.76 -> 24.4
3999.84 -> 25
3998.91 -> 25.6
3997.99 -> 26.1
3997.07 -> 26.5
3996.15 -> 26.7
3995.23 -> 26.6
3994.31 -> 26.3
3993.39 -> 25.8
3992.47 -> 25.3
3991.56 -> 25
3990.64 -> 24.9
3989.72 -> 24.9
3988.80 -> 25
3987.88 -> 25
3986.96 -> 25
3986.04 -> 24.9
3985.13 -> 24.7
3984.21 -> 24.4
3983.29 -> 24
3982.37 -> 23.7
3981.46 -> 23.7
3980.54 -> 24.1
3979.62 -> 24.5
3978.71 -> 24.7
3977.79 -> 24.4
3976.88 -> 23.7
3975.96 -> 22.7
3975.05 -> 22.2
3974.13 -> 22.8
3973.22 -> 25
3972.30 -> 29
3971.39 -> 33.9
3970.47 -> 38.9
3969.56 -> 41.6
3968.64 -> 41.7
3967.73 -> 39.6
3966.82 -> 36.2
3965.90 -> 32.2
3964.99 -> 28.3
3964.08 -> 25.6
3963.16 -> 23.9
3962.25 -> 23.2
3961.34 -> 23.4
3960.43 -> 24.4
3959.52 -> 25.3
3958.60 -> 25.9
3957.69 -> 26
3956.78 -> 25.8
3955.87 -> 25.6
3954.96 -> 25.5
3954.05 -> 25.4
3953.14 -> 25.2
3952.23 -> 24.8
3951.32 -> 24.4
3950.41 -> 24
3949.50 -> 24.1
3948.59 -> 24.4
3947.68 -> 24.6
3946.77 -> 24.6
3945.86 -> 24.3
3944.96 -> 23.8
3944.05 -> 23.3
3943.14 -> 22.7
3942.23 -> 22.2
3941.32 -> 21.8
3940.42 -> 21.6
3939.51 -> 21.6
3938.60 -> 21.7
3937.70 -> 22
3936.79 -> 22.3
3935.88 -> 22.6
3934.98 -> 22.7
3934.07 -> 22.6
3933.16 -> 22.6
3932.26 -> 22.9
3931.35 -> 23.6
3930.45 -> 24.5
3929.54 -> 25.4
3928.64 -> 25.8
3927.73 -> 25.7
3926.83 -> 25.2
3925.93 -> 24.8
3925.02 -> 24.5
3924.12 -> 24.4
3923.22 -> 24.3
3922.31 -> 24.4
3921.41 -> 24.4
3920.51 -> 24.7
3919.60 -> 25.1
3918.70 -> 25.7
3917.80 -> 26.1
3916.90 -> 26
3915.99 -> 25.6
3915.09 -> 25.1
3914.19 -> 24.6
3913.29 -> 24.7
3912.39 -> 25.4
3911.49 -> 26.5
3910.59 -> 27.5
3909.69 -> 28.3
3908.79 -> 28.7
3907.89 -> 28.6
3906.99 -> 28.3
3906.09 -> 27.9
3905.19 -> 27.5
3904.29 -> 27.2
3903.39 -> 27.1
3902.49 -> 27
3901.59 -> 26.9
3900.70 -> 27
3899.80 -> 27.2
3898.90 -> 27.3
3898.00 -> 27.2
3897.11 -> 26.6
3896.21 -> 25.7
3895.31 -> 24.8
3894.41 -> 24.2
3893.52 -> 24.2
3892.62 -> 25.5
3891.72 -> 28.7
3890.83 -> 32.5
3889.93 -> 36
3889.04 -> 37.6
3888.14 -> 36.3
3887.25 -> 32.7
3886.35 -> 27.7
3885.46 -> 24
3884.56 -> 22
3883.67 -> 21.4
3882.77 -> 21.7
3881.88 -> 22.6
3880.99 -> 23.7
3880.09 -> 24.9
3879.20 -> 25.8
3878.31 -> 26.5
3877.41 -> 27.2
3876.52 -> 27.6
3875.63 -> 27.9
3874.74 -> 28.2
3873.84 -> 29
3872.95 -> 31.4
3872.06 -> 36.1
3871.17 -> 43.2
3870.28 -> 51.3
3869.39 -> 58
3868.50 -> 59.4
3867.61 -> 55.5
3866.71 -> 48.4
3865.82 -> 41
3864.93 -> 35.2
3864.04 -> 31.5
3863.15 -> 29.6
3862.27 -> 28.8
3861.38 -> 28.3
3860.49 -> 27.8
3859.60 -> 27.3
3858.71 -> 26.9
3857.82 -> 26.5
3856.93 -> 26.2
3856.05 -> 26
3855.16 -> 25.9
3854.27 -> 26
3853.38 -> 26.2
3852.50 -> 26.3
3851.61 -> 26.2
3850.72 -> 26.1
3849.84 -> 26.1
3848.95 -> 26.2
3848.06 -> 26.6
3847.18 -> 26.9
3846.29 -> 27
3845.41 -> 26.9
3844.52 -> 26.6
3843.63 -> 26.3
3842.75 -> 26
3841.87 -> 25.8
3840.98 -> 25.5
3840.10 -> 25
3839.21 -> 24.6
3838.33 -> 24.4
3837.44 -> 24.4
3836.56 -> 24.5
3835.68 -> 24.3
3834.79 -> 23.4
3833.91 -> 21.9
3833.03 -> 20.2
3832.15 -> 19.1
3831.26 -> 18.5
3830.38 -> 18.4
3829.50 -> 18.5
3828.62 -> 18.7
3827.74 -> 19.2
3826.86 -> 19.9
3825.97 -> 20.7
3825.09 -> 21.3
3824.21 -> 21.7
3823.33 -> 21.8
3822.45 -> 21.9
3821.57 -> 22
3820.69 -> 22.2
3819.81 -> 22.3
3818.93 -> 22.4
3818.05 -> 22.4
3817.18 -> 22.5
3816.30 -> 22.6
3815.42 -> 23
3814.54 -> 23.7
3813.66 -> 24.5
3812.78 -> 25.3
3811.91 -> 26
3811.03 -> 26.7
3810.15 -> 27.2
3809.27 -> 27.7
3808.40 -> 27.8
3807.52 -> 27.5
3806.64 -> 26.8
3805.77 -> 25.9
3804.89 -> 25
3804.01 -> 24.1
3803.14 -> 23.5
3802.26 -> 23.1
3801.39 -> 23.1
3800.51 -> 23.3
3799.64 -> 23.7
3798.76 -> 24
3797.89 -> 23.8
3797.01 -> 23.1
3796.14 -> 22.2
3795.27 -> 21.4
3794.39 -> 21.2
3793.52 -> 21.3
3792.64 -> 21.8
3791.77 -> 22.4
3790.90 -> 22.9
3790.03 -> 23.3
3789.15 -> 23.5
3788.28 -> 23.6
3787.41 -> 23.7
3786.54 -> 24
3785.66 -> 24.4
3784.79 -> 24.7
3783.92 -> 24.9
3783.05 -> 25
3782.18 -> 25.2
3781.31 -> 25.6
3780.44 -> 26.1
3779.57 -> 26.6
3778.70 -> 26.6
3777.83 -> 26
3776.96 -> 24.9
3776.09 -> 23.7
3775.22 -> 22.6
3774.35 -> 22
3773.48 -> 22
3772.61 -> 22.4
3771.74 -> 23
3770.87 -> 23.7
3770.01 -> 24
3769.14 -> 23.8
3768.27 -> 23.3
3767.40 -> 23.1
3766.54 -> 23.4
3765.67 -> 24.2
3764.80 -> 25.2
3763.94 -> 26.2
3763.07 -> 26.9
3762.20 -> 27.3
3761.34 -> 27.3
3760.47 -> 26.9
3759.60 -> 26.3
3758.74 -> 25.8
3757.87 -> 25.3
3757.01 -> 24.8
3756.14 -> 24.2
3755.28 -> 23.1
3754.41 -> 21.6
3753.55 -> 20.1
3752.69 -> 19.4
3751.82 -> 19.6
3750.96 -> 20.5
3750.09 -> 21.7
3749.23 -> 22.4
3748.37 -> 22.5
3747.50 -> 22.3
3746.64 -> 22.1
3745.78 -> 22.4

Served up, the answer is 22.2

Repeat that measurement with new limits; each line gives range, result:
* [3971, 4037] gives 24.6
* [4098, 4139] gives 24.5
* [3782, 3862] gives 24.1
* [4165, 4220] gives 21.7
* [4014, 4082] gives 23.5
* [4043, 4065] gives 23.1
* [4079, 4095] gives 22.1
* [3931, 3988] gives 25.6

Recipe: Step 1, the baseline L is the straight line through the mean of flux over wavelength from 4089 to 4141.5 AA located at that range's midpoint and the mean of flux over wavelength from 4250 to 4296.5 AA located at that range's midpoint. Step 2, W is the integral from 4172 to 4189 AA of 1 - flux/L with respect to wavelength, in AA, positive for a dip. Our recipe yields 1.78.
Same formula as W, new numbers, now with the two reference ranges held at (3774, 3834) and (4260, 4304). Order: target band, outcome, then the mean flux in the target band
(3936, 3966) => -2.18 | 24.3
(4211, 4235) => -1.30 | 22.5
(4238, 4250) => 0.48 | 20.4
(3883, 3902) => -4.09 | 27.8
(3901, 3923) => -3.45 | 26.4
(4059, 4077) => -1.09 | 23.4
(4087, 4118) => -4.12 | 24.8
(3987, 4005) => -2.20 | 25.1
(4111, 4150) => -0.72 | 22.2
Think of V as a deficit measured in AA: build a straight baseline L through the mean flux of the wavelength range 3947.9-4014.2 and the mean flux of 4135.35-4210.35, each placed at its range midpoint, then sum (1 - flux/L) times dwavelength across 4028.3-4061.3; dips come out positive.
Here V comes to 2.0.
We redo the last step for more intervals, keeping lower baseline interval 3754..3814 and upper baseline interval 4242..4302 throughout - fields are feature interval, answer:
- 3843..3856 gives -1.28 AA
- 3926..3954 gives -0.27 AA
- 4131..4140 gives -0.11 AA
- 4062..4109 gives -4.19 AA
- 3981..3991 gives -0.64 AA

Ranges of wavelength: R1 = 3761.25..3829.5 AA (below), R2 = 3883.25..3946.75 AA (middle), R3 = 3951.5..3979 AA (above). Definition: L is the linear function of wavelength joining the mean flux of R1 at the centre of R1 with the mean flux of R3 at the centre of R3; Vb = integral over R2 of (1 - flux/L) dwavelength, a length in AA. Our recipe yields 2.2 AA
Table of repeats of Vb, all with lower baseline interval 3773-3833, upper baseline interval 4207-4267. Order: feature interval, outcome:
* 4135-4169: -1.1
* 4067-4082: -0.7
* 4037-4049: -0.5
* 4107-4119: 0.1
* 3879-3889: -1.4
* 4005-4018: -1.3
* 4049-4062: -0.6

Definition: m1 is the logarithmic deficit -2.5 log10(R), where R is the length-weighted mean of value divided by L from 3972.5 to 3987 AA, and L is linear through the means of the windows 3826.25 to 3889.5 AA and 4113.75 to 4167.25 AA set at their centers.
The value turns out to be 0.08 mag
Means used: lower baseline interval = 28.4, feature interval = 24.1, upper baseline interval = 22.6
